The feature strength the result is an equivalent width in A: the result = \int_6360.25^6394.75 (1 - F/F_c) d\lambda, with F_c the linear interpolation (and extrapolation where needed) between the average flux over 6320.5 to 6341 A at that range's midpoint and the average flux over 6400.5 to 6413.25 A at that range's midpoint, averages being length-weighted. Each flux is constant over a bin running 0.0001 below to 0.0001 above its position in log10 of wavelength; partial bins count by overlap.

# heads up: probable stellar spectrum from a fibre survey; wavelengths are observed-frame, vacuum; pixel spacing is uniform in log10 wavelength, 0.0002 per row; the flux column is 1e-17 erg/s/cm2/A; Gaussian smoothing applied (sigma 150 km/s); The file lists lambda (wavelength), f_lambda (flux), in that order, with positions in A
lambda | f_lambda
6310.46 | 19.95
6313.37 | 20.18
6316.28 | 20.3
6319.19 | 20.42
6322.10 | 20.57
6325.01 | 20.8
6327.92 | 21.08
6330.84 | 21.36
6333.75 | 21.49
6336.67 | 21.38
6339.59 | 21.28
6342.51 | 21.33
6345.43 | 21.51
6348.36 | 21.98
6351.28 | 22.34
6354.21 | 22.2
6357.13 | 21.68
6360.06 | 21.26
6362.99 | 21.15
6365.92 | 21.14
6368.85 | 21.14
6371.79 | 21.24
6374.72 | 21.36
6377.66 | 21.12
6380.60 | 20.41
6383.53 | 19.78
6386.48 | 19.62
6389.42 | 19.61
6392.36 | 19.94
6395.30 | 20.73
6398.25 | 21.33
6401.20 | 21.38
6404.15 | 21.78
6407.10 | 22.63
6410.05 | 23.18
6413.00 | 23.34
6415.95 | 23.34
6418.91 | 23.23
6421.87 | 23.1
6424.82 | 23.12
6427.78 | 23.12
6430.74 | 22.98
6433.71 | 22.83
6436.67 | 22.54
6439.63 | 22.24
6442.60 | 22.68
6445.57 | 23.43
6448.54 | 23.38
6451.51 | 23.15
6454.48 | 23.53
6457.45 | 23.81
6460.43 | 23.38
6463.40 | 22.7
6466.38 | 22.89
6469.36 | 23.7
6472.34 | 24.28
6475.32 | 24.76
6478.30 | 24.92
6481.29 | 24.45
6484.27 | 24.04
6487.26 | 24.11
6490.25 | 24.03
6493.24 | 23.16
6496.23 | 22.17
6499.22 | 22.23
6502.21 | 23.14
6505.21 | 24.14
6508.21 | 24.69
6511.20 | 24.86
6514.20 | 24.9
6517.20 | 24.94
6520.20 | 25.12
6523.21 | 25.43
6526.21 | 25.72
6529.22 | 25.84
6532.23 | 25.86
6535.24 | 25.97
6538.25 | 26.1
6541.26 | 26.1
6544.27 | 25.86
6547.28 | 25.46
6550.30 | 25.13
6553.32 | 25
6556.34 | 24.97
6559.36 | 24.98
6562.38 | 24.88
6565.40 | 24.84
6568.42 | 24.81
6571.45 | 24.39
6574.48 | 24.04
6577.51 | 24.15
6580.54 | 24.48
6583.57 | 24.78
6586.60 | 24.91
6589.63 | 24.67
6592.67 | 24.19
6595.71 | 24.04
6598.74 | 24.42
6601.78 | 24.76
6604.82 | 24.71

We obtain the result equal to 2.1 A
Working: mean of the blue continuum 21.1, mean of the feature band 20.6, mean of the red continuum 22.4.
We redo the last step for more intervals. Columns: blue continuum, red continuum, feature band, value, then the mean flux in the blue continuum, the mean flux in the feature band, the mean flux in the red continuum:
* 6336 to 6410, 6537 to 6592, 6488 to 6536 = -1.1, 21.2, 24.5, 25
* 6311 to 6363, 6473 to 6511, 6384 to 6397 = 1.3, 21.2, 20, 23.9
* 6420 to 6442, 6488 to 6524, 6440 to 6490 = -0.6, 22.8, 23.7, 24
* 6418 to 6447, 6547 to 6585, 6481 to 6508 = 0.3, 22.9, 23.5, 24.7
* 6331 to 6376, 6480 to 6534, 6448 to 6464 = 0.0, 21.5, 23.4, 24.4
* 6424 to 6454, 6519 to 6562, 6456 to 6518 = 0.8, 23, 23.9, 25.5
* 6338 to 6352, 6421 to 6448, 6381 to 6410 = 1.9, 21.6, 20.9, 22.9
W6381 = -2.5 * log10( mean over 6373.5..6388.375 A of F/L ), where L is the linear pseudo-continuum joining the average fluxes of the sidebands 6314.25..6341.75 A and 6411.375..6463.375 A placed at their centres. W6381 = 0.081 mag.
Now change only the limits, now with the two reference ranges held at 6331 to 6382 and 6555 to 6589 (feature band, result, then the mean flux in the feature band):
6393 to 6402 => 0.05 mag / 21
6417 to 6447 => -0.02 mag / 22.9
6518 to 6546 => -0.07 mag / 25.8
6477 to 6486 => -0.05 mag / 24.4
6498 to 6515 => -0.01 mag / 24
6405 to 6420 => -0.04 mag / 23.1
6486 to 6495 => -0.01 mag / 23.7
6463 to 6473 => -0.01 mag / 23.4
